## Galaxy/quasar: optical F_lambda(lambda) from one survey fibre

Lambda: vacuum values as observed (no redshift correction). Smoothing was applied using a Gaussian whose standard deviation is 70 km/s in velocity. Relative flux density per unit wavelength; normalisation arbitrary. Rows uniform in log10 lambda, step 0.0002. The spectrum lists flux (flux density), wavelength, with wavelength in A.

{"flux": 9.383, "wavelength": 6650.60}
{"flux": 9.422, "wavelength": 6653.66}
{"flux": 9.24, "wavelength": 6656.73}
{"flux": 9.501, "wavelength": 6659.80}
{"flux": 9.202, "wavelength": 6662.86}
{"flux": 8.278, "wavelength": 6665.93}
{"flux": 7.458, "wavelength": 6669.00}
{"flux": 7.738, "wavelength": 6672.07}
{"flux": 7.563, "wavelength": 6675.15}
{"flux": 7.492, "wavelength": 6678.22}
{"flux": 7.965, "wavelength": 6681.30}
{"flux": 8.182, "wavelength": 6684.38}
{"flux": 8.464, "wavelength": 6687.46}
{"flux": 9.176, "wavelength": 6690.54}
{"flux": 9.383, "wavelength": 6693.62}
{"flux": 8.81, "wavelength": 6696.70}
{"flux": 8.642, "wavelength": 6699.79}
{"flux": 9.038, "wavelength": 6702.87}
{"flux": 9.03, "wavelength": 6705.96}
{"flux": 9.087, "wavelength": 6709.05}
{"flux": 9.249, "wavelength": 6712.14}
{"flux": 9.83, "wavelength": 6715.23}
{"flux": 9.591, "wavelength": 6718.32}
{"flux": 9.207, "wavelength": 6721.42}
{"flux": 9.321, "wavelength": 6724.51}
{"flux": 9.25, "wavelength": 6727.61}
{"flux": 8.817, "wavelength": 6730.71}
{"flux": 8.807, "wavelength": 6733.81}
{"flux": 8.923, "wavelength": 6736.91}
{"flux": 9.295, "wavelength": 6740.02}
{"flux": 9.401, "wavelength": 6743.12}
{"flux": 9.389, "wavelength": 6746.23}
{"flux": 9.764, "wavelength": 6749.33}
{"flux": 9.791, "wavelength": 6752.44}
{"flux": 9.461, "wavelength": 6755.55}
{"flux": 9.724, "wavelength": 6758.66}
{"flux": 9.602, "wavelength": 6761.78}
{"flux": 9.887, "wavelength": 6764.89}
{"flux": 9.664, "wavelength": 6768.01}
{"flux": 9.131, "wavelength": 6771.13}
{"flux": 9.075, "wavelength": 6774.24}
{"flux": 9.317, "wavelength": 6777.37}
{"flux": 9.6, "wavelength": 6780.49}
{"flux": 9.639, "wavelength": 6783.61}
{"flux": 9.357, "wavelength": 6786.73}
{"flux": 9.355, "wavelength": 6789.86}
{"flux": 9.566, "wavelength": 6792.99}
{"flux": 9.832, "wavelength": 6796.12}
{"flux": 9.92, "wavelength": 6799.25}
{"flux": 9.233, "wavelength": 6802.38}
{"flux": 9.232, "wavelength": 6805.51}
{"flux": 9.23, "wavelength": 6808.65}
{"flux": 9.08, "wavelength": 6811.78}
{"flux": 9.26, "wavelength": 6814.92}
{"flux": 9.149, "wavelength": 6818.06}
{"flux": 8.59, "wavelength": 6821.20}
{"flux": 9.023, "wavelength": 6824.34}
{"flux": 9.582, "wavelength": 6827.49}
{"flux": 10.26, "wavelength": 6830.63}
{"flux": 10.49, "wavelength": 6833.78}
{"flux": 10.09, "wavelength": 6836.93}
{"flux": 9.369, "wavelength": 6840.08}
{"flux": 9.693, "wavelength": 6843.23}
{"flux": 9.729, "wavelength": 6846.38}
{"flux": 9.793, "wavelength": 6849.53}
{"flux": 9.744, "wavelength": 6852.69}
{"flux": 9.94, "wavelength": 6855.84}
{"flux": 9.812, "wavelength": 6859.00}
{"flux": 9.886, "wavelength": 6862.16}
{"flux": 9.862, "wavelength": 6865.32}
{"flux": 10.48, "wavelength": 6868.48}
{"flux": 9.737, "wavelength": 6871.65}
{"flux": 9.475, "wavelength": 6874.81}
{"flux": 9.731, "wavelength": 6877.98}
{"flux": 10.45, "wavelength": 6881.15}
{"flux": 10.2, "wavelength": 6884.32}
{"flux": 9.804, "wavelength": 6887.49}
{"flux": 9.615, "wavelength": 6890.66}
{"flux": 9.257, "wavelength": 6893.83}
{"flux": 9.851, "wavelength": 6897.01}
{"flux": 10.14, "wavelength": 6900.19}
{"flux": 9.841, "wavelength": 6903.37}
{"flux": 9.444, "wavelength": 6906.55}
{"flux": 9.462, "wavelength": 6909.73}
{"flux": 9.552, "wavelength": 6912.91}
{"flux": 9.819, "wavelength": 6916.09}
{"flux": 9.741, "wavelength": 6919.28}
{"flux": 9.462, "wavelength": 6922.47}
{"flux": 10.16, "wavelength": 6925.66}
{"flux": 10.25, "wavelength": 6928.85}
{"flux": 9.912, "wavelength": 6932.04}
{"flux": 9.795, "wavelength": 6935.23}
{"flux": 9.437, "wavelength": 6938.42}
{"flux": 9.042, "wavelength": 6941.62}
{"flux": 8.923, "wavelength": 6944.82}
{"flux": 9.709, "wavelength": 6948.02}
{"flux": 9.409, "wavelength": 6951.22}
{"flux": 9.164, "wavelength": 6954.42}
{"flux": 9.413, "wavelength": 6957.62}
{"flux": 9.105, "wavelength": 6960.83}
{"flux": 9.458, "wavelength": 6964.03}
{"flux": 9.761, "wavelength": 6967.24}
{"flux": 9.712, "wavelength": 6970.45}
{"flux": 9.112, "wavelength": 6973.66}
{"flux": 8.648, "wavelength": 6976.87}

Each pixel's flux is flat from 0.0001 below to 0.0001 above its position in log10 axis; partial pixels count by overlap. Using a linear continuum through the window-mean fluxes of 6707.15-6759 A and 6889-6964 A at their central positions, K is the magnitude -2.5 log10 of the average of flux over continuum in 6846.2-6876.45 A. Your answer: -0.04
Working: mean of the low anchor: 9.34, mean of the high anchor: 9.58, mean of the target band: 9.85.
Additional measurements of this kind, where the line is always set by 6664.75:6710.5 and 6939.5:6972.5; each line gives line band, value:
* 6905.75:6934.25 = -0.06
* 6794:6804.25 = -0.10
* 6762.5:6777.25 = -0.09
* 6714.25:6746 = -0.08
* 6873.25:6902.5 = -0.08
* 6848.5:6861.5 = -0.09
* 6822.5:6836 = -0.10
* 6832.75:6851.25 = -0.10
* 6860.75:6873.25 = -0.11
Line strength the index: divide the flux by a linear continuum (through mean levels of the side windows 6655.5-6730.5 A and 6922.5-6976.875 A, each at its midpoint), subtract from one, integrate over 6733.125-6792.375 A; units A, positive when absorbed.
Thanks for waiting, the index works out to -3.1 A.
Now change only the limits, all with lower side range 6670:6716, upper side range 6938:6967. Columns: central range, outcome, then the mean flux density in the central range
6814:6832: -0.7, 9.3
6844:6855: -0.9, 9.77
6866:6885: -1.9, 9.99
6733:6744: -0.5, 9.11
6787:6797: -0.7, 9.53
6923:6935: -1.0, 10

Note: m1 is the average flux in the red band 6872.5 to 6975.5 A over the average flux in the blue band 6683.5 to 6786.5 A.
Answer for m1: 1.0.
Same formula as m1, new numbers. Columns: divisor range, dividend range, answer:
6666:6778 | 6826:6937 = 1.09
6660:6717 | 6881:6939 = 1.14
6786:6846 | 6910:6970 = 1.01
